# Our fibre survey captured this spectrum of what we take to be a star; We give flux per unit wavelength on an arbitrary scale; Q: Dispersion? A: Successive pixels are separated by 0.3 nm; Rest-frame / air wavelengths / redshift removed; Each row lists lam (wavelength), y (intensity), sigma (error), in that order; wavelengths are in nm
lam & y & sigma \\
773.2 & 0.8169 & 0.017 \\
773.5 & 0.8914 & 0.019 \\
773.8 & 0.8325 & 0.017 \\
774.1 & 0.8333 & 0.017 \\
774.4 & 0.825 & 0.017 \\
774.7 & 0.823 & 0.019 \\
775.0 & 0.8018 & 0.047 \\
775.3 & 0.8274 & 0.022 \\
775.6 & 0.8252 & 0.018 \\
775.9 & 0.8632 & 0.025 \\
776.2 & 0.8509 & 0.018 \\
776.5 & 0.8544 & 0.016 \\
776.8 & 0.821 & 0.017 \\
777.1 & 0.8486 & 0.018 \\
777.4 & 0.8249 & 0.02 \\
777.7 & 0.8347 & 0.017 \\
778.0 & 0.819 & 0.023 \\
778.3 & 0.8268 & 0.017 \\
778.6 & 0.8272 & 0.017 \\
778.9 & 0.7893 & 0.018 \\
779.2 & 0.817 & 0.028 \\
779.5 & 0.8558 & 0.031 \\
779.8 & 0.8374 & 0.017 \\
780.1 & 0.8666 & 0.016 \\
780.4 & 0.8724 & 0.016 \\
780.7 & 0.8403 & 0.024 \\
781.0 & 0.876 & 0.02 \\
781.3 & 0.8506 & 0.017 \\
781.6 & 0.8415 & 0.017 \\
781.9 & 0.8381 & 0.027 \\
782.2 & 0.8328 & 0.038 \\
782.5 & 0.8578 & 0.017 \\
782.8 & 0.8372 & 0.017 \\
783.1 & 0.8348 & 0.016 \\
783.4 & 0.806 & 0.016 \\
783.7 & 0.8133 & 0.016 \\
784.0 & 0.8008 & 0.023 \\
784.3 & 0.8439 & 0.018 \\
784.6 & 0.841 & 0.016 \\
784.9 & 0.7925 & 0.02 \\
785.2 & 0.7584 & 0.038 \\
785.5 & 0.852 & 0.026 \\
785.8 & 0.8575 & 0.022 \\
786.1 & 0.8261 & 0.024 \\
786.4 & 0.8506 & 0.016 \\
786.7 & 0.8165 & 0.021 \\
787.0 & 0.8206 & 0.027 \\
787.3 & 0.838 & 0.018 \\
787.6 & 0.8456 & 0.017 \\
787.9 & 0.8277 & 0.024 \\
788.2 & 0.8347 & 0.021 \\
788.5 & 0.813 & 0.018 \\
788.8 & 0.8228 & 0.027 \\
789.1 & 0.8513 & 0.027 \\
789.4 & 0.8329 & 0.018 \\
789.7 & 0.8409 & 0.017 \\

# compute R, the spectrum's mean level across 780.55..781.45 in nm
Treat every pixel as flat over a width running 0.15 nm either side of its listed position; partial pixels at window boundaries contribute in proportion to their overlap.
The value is 0.856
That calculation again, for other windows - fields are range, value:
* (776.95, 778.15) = 0.832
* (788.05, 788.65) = 0.824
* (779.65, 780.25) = 0.852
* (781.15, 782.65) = 0.844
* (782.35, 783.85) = 0.83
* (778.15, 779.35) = 0.815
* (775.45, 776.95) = 0.843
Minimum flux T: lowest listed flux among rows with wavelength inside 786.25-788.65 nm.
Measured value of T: 0.813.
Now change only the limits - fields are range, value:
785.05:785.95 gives 0.7584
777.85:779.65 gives 0.7893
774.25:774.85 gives 0.823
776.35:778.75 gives 0.819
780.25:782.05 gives 0.8381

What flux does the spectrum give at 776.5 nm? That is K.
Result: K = 0.8544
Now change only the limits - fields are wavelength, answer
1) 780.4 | 0.8724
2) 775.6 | 0.8252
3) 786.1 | 0.8261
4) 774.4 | 0.825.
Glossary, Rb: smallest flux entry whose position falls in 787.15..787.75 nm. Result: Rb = 0.838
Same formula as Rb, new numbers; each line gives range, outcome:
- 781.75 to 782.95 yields 0.8328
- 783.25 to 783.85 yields 0.806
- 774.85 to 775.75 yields 0.8018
